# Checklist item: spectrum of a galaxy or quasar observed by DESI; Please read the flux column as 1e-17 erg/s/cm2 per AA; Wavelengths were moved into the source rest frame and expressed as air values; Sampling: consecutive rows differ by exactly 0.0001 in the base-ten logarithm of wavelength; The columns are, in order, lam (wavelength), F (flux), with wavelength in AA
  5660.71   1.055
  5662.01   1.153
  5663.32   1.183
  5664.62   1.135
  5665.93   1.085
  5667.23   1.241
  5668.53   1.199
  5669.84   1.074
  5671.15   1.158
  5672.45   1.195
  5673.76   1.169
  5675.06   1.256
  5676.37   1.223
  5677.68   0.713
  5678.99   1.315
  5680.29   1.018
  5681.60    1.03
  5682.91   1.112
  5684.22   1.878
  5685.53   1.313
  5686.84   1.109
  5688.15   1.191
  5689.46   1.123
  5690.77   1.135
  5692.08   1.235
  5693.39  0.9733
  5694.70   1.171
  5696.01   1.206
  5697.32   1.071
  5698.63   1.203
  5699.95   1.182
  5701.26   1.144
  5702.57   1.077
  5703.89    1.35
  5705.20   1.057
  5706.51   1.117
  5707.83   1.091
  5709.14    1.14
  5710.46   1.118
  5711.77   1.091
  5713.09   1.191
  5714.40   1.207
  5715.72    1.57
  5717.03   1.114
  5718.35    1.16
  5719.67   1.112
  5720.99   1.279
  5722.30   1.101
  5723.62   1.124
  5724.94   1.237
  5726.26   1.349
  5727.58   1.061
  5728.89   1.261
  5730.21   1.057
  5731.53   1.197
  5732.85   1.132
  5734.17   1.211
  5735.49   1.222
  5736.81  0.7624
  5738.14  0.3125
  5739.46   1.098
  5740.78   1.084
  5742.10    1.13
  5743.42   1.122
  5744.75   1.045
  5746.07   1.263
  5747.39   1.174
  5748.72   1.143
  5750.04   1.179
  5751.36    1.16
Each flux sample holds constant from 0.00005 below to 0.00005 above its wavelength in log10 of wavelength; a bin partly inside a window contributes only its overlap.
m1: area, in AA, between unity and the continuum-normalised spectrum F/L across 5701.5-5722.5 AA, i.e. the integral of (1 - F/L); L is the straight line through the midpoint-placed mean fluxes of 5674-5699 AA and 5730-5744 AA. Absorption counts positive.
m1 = -1.4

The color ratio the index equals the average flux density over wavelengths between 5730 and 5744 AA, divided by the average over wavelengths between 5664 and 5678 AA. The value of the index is 0.90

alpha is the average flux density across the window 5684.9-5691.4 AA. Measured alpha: 1.17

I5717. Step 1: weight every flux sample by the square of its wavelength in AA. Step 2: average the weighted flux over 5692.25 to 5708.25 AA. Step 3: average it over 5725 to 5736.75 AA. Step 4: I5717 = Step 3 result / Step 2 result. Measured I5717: 1.03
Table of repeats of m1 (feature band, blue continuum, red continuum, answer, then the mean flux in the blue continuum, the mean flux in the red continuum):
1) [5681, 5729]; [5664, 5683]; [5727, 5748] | -3.7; 1.13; 1.07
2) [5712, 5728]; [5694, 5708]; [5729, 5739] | -2.1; 1.15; 1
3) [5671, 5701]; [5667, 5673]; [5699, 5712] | -0.5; 1.17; 1.14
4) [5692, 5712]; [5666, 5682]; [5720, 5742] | -0.4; 1.13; 1.09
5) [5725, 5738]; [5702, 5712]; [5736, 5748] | -0.9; 1.13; 1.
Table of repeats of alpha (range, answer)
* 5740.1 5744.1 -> 1.11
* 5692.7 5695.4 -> 1.08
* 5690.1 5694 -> 1.12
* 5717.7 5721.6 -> 1.18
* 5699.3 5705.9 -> 1.16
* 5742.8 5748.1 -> 1.15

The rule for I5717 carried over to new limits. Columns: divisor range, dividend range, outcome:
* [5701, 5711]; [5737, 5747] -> 0.89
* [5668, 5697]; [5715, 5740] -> 0.97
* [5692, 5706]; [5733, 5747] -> 0.91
